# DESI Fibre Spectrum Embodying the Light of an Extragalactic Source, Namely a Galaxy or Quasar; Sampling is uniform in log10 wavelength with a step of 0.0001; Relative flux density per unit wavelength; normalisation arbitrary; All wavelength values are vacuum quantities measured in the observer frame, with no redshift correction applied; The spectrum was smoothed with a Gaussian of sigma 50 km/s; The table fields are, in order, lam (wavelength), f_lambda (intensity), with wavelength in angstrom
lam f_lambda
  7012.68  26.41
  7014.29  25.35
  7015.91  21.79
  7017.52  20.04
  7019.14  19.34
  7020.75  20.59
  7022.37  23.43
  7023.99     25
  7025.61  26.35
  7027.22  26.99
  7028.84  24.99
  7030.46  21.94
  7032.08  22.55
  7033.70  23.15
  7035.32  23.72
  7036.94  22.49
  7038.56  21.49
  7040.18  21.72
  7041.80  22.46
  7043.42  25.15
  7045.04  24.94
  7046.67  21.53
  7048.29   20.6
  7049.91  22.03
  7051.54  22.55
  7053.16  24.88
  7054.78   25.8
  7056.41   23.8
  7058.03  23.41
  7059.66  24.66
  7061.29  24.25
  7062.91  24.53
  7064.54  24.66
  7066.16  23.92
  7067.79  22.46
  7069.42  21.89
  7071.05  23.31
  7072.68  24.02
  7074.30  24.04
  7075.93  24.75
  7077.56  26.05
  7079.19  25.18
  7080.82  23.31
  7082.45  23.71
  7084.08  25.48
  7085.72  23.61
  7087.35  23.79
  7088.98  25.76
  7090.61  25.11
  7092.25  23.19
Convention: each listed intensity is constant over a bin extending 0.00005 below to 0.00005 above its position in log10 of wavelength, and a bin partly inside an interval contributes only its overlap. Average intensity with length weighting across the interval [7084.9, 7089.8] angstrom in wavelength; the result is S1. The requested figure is 24.4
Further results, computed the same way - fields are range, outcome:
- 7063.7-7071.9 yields 23.2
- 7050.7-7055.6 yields 24.4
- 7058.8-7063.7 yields 24.5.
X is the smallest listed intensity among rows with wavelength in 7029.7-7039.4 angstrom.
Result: 21.49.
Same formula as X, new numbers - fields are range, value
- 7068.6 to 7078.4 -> 21.89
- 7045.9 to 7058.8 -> 20.6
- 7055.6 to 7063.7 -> 23.41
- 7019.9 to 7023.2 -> 20.59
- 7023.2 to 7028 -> 25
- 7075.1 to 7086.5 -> 23.31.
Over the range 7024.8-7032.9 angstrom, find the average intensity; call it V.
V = 24.6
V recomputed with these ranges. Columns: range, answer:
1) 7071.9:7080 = 24.8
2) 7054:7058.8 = 24.3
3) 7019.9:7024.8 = 23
